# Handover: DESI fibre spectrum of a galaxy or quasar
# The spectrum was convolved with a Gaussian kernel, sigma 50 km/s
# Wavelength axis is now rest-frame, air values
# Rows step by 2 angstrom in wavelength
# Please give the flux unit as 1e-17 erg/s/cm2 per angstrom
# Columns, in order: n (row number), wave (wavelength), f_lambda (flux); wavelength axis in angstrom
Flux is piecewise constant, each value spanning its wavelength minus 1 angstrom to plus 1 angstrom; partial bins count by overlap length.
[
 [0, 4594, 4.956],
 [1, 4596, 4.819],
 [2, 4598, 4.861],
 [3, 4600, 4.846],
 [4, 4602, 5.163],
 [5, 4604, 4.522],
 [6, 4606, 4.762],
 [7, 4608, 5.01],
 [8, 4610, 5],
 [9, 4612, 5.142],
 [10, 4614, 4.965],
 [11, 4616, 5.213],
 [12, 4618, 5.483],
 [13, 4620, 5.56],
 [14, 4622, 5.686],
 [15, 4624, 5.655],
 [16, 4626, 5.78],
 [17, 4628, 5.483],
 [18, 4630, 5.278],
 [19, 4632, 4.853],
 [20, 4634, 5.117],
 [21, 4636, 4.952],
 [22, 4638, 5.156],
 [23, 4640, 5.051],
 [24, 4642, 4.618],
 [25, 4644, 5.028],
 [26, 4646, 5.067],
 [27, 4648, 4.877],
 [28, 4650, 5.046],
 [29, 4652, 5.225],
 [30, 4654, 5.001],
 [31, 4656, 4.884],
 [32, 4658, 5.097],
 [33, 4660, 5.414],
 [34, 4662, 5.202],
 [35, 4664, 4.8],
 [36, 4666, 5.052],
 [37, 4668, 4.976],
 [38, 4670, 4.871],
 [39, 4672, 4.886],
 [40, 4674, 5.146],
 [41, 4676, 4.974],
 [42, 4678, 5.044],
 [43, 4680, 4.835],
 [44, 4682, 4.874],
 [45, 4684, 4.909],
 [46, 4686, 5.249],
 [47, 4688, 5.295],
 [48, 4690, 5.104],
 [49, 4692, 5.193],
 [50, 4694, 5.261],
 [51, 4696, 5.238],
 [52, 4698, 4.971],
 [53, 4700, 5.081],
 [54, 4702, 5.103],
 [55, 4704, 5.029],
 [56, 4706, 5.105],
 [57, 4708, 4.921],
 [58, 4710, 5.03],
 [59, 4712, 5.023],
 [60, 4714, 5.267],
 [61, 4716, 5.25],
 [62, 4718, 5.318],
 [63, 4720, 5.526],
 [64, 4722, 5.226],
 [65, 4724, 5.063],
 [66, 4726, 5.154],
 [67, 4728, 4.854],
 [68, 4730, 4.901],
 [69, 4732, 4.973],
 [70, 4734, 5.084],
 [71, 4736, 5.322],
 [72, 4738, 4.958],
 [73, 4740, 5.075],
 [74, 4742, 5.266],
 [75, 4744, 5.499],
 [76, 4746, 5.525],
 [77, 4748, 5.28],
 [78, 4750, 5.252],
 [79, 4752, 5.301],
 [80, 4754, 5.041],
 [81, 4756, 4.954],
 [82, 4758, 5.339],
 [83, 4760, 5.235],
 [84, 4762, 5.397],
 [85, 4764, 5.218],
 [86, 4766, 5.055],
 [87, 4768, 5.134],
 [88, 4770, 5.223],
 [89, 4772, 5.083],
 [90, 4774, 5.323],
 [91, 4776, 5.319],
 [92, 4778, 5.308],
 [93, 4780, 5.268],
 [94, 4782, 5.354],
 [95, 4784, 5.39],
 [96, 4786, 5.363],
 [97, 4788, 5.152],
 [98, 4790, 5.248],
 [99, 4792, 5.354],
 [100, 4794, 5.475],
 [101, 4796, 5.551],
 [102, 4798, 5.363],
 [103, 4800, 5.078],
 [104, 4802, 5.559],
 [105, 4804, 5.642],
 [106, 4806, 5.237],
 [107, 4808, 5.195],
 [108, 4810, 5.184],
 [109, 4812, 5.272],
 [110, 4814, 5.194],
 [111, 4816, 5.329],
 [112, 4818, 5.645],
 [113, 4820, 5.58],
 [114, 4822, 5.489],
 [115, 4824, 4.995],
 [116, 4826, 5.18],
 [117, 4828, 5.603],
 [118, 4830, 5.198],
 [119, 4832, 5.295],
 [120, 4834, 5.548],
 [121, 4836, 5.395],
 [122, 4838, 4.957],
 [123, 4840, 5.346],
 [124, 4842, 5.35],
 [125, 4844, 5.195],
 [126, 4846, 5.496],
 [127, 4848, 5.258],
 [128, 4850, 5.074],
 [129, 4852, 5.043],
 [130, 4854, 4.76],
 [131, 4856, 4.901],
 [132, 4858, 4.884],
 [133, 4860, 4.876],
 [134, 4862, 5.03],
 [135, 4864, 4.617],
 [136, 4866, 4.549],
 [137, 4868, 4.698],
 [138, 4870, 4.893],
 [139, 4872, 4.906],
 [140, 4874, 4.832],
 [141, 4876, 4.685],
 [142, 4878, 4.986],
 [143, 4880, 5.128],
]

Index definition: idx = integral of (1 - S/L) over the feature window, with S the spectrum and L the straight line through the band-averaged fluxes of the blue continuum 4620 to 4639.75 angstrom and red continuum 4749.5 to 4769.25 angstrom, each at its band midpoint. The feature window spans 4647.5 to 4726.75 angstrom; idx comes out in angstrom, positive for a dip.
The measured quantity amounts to 2.7 angstrom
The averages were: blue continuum 5.33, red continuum 5.19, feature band 5.09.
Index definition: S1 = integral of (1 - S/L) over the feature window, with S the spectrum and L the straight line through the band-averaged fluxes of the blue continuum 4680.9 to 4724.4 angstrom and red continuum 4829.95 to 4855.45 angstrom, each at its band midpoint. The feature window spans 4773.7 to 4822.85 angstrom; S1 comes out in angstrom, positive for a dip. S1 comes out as -1.5 angstrom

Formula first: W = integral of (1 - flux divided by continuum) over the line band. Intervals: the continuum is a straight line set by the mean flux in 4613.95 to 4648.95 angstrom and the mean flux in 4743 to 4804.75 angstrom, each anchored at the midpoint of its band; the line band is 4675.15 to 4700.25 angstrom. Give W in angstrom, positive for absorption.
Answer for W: 0.8 angstrom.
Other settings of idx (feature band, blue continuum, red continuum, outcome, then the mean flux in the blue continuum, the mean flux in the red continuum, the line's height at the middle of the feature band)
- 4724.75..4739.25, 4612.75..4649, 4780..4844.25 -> 0.7 angstrom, 5.21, 5.34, 5.28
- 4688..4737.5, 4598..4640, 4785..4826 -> 1.2 angstrom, 5.17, 5.34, 5.26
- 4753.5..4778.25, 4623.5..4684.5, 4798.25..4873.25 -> -0.3 angstrom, 5.07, 5.18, 5.13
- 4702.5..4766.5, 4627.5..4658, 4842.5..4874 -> -2.2 angstrom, 5.04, 4.95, 5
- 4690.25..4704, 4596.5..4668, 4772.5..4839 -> 0.2 angstrom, 5.11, 5.33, 5.19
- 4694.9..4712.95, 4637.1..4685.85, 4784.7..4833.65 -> 0.2 angstrom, 5.01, 5.34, 5.1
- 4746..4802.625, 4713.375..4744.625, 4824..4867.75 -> -1.4 angstrom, 5.17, 5.11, 5.14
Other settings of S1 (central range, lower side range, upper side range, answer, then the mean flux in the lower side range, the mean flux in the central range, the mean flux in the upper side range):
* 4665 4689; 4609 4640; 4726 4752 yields 1.01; 5.28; 5.01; 5.17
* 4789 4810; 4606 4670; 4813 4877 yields -0.97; 5.14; 5.36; 5.12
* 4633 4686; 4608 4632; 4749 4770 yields 2.96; 5.35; 5.01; 5.19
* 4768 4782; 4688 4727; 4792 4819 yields 0.12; 5.15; 5.25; 5.36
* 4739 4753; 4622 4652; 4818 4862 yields -0.33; 5.16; 5.31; 5.22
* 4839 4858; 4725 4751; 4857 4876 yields -1.13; 5.16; 5.14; 4.8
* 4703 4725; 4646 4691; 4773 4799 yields -0.02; 5.04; 5.16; 5.34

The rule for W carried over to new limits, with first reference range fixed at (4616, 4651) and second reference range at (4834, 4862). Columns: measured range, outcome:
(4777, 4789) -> -0.35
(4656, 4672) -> 0.52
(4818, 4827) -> -0.36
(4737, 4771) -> -0.34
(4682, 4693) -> 0.15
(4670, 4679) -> 0.35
